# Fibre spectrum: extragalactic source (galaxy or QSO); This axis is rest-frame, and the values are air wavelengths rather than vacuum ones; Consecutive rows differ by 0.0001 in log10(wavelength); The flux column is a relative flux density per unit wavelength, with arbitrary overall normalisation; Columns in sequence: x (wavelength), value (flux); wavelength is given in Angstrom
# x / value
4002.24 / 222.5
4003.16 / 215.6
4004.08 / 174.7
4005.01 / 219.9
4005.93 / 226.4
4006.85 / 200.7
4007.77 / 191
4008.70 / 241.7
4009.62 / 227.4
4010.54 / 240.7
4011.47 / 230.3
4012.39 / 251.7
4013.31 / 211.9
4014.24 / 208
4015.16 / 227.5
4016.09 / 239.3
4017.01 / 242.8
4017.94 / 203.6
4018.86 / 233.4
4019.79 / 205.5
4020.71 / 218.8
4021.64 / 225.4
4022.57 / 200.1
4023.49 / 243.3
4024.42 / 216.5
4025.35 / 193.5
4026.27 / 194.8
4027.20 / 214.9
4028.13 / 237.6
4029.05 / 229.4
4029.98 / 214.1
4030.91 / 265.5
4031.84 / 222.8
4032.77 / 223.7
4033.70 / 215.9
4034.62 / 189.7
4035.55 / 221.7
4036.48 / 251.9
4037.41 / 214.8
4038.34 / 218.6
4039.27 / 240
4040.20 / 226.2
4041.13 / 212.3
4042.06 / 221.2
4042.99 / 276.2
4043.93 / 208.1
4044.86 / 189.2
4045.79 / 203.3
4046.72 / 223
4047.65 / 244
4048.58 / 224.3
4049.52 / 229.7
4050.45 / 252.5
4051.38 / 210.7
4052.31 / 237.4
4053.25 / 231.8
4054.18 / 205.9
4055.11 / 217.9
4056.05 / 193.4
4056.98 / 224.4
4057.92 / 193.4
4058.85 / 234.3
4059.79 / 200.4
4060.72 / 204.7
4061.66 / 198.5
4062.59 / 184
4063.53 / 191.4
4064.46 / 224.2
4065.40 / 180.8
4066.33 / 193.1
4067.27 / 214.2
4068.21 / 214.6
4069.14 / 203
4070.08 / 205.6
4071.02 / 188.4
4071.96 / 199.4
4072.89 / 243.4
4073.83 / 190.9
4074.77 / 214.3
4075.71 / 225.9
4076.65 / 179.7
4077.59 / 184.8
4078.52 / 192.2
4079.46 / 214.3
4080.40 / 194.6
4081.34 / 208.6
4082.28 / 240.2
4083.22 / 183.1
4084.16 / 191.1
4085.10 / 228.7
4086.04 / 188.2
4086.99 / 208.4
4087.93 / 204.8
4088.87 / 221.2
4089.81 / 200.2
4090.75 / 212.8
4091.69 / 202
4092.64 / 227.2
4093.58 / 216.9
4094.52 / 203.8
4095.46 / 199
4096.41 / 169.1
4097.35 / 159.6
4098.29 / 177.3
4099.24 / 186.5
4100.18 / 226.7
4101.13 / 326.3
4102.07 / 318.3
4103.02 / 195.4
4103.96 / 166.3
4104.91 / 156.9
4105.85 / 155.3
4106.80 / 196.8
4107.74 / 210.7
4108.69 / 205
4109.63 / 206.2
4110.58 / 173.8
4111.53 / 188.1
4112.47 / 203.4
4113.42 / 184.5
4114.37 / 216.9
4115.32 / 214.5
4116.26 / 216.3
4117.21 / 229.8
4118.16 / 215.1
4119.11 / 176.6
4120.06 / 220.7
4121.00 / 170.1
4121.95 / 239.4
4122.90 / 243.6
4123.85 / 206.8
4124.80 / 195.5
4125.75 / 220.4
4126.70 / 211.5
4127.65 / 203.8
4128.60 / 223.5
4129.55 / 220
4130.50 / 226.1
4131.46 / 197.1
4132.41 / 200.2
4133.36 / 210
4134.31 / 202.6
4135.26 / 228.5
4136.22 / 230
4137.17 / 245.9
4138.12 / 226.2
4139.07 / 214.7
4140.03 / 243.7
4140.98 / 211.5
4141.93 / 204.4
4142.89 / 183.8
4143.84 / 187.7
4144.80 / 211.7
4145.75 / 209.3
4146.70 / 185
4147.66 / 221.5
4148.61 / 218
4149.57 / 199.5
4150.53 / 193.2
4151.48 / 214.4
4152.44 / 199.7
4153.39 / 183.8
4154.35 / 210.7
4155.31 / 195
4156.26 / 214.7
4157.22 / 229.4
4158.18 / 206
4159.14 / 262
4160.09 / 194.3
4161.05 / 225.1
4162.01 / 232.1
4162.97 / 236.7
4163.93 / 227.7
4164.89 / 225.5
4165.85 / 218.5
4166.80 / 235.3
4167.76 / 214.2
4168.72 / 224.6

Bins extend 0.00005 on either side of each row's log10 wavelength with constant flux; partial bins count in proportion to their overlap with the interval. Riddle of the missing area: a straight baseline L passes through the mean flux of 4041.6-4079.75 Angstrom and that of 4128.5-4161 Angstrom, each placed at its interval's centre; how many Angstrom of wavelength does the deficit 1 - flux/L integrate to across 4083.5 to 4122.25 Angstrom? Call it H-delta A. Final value 1.24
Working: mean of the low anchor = 211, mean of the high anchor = 212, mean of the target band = 205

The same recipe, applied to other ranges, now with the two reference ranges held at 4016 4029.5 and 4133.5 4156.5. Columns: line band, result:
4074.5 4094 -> 0.7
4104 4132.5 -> 1.1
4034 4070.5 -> 0.3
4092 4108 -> 0.6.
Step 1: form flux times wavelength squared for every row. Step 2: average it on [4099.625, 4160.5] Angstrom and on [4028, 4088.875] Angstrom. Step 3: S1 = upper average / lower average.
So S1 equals 1.0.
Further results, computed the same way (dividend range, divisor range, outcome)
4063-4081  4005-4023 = 0.94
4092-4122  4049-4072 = 1.00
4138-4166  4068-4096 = 1.07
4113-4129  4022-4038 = 1.00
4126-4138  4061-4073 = 1.11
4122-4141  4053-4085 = 1.10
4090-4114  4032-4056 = 0.93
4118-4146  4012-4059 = 1.00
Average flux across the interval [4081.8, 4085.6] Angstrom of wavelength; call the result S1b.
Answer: 211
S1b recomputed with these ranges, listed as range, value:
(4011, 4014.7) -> 225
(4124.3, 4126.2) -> 208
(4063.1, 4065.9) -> 199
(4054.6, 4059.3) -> 213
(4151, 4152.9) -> 207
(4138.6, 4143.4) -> 211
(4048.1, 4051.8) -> 230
